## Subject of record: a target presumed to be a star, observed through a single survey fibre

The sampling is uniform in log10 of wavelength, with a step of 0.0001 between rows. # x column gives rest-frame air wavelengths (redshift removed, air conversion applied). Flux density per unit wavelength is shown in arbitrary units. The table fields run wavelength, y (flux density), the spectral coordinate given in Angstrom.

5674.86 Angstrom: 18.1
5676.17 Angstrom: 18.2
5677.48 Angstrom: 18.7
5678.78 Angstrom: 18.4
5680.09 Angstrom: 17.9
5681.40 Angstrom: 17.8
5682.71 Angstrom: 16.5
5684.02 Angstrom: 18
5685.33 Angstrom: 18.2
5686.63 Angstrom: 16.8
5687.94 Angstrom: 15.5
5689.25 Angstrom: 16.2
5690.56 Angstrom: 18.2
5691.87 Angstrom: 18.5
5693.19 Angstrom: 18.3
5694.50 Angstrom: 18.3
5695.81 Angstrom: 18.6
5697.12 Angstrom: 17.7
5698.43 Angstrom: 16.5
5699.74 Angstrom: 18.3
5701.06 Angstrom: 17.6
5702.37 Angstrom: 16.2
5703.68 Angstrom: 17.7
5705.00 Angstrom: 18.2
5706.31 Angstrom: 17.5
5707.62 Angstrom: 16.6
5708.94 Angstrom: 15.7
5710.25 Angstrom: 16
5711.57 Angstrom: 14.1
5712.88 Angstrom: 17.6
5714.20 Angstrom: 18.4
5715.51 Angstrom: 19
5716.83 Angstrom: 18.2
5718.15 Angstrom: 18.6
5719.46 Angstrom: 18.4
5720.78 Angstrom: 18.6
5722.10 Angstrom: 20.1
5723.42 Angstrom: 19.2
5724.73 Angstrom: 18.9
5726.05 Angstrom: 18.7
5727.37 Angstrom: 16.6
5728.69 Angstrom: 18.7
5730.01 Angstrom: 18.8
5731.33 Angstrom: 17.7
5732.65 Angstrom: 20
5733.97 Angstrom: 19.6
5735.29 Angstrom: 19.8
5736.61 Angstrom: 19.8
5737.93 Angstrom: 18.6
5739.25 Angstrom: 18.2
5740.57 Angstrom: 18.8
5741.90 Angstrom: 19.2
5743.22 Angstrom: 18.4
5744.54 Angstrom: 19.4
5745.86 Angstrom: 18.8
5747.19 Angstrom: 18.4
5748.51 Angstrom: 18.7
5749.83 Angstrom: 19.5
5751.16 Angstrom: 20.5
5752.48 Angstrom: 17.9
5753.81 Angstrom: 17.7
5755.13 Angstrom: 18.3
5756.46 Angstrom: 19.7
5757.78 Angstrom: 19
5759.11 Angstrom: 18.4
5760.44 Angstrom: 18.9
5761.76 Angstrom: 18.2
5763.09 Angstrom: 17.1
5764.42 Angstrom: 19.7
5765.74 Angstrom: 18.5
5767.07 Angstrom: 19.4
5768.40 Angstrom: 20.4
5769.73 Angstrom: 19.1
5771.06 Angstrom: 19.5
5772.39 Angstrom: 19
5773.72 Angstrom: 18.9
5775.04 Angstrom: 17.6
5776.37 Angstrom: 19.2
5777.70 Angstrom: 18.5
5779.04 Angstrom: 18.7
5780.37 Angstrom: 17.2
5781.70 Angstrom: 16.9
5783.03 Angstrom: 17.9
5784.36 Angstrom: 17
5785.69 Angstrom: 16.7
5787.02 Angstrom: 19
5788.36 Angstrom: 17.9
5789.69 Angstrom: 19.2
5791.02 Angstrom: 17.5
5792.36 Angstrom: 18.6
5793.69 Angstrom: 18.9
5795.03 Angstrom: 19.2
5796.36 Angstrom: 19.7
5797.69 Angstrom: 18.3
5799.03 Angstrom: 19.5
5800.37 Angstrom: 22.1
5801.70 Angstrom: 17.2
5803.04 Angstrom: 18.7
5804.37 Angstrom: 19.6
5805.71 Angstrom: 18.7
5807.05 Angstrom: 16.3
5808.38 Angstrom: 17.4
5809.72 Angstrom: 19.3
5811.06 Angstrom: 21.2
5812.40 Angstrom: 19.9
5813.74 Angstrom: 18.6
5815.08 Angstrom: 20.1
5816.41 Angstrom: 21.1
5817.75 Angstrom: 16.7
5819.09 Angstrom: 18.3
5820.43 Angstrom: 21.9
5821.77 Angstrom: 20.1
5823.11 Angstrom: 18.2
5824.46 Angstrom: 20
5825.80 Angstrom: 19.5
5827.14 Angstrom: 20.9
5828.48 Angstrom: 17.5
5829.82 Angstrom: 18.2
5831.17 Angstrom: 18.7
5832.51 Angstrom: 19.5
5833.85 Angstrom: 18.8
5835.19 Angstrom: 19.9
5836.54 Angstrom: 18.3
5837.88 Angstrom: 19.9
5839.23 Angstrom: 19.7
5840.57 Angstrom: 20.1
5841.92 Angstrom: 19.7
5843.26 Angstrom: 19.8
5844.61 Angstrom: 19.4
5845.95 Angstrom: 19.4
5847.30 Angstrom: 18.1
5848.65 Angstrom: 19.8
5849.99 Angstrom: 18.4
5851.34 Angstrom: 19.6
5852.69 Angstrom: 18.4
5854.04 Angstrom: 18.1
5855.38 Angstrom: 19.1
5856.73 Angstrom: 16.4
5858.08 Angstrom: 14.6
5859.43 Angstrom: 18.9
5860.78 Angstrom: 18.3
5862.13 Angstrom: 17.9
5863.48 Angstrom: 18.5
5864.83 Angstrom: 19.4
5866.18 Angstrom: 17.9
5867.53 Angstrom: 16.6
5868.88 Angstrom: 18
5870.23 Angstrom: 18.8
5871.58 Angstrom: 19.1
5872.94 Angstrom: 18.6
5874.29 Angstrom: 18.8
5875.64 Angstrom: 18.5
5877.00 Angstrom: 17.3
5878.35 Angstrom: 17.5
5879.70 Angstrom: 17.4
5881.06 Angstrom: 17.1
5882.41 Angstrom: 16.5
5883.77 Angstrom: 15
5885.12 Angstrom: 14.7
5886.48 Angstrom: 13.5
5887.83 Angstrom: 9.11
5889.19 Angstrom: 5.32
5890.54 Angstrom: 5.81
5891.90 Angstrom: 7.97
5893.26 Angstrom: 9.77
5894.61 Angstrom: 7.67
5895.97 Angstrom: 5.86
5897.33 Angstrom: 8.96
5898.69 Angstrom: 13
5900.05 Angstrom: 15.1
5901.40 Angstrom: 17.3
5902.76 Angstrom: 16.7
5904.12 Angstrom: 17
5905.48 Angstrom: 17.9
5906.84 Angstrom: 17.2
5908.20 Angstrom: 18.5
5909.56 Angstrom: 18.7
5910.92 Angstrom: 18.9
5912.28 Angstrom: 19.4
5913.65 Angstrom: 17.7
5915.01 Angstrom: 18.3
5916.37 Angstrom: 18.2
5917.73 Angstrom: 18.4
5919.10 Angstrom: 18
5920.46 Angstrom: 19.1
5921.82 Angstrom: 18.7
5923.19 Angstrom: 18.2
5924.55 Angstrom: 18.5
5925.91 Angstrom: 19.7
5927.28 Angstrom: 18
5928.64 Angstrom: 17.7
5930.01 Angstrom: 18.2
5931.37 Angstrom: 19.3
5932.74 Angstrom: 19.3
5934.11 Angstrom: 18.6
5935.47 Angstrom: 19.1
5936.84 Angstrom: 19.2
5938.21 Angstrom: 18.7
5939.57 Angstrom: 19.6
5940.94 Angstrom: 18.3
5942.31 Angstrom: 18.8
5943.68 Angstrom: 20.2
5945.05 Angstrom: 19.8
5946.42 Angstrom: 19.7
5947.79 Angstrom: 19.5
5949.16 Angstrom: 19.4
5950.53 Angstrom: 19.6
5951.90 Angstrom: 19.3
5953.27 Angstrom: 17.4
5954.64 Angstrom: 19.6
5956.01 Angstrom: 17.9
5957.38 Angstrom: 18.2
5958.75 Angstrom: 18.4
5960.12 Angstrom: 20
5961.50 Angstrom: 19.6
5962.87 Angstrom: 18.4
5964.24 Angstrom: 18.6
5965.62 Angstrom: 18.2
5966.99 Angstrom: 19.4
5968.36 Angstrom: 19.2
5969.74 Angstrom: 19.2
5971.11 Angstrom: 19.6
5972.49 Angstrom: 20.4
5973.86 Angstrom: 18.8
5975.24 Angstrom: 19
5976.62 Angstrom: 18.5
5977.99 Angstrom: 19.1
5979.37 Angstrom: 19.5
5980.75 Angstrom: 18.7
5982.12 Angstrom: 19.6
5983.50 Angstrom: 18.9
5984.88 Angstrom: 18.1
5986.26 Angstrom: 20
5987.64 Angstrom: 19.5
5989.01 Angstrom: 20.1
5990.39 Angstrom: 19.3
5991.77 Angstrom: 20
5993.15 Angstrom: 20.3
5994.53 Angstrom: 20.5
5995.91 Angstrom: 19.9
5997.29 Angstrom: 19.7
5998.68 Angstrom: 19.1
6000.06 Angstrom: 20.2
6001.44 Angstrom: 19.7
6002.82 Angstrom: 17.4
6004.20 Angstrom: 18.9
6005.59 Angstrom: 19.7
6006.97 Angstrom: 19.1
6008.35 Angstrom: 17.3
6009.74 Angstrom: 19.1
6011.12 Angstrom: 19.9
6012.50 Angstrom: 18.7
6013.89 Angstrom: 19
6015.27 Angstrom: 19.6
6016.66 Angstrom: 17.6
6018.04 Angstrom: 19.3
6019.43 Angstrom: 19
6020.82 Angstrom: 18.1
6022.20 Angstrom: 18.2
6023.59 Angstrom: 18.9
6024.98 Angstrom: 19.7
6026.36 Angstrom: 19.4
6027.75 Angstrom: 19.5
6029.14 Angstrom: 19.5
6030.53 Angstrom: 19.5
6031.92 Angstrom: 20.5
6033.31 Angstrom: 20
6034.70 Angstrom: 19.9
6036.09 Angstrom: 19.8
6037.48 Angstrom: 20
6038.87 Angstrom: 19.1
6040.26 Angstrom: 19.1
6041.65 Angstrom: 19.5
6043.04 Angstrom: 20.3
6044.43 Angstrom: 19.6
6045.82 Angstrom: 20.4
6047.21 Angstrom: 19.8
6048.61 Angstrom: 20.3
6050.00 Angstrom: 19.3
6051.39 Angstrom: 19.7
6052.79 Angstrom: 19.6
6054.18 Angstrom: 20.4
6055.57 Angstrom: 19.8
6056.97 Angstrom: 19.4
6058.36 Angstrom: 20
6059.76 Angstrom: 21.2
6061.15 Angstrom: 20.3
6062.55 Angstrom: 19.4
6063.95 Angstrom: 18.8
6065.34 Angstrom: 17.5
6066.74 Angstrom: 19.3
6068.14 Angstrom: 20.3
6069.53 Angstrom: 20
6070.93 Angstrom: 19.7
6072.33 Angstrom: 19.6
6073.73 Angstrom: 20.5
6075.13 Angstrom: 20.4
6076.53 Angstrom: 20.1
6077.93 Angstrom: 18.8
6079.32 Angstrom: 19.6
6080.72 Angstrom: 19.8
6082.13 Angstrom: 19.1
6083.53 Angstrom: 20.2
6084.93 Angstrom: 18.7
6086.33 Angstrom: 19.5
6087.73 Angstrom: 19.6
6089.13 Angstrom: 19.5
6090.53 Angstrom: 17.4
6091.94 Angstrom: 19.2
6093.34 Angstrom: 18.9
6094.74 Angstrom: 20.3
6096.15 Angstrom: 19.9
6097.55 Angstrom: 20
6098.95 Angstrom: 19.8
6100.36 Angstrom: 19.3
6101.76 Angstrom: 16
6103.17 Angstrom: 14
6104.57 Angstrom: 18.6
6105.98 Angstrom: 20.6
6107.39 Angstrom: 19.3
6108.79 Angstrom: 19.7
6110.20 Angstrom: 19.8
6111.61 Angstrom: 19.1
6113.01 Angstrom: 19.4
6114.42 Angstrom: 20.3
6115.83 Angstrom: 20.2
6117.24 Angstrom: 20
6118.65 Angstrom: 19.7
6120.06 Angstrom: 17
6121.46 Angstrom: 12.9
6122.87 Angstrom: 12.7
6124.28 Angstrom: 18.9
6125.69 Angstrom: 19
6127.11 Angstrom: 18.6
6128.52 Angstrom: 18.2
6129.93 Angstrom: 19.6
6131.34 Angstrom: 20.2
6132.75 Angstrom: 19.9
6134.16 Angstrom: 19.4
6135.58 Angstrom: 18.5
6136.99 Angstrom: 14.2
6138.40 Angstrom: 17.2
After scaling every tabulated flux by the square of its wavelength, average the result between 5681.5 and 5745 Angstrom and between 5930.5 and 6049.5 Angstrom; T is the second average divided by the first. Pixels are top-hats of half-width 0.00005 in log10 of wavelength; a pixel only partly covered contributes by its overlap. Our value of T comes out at 1.2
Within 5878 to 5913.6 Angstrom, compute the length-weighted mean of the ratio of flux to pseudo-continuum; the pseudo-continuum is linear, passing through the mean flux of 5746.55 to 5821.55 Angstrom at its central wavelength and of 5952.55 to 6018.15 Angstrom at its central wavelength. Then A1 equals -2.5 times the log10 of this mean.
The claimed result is 0.334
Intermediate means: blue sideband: 18.8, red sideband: 19.1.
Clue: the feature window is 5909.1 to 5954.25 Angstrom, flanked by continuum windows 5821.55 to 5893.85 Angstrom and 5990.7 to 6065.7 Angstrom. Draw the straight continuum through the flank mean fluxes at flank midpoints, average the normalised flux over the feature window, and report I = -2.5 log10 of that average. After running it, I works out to -0.03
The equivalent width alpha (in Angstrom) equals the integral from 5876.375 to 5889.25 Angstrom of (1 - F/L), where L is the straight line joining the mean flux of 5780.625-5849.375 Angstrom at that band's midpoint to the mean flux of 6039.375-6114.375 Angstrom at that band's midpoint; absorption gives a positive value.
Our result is 2.9 Angstrom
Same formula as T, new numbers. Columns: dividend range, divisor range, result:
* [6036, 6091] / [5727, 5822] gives 1.15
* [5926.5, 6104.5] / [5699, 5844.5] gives 1.12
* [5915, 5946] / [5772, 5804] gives 1.07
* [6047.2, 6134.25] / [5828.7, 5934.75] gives 1.21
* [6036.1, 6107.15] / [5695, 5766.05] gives 1.19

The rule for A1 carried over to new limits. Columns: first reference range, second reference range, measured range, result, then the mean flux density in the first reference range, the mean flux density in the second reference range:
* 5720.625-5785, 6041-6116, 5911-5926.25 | 0.03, 18.7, 19.5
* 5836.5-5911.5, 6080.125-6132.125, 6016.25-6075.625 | -0.08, 16.4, 18.8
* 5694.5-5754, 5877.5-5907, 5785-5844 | -0.23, 18.3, 13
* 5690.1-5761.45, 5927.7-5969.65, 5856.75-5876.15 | 0.04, 18.3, 19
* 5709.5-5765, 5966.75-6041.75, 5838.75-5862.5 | 0.01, 18.6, 19.3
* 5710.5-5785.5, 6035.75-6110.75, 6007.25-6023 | 0.03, 18.6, 19.5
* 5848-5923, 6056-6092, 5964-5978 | -0.08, 16.2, 19.5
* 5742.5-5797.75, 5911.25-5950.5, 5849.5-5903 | 0.22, 18.6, 18.9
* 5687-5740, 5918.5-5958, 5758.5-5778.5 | -0.04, 18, 18.9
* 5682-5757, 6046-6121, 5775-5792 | 0.02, 18.1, 19.4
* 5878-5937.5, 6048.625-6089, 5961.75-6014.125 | -0.09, 15.8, 19.7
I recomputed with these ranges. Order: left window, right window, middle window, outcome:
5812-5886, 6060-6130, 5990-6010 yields -0.030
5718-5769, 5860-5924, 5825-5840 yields -0.127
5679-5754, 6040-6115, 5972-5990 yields -0.008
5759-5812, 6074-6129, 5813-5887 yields 0.012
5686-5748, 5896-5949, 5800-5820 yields -0.058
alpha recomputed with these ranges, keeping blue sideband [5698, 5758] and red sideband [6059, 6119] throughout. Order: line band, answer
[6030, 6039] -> -0.3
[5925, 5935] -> 0.1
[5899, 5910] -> 1.0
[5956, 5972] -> 0.0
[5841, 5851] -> -0.3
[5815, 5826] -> -0.6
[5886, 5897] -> 6.3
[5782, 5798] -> 0.2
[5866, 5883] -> 0.8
